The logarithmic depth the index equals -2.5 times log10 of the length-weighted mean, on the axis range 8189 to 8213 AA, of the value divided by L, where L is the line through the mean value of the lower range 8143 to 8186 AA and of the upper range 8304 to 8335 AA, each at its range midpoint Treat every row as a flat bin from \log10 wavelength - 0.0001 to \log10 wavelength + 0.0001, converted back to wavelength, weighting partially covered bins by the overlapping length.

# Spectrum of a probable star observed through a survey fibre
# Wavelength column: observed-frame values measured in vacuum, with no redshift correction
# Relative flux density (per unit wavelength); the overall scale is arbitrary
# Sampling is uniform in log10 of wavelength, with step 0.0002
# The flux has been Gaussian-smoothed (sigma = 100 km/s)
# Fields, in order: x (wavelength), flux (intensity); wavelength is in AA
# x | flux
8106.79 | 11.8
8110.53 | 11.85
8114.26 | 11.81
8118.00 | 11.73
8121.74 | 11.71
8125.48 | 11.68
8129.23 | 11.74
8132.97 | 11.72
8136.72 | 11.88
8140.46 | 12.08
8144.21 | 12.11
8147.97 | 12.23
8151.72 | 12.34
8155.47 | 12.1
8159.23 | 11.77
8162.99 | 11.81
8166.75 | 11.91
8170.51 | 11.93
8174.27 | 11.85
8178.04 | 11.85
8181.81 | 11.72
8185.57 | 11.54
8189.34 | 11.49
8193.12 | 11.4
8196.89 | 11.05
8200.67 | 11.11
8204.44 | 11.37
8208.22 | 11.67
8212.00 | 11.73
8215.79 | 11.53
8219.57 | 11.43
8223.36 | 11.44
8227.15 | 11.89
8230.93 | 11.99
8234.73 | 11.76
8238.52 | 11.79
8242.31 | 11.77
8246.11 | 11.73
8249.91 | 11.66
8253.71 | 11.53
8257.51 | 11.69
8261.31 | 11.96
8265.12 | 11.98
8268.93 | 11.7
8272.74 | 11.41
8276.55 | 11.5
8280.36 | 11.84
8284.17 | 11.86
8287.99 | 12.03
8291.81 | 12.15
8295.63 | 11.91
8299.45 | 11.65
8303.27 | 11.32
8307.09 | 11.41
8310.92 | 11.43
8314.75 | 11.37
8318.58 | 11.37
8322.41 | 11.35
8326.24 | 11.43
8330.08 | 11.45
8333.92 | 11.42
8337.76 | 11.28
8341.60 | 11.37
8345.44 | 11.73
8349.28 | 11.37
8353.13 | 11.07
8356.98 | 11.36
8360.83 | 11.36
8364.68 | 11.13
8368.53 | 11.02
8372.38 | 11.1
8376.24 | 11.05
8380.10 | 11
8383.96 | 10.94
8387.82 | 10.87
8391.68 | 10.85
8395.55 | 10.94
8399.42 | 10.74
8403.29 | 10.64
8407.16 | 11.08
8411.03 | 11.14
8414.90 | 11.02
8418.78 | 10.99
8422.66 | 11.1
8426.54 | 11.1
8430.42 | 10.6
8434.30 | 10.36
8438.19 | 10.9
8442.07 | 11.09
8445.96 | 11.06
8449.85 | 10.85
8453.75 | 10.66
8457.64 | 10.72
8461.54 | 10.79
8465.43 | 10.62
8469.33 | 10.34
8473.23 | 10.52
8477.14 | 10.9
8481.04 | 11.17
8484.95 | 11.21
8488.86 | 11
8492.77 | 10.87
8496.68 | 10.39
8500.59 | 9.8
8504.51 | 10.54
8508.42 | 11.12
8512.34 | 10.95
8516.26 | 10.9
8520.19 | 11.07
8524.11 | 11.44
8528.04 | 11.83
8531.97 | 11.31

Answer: 0.04 mag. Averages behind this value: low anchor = 11.9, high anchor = 11.4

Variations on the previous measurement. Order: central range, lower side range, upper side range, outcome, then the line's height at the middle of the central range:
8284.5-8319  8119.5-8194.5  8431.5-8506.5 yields -0.030 mag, 11.3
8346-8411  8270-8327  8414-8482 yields 0.013 mag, 11.2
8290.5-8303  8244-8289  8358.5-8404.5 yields -0.026 mag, 11.5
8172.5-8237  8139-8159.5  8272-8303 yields 0.038 mag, 12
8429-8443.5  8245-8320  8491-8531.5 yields 0.042 mag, 11.2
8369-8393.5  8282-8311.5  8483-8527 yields 0.040 mag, 11.4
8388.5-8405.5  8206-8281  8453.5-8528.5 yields 0.035 mag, 11.2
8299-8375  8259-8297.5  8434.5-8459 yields 0.014 mag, 11.5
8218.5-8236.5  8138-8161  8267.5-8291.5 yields 0.017 mag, 11.9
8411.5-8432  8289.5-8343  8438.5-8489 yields 0.004 mag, 11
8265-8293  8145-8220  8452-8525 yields -0.035 mag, 11.4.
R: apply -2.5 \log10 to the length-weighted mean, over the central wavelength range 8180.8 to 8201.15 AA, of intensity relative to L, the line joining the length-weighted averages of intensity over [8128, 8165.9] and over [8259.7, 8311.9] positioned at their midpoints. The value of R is 0.05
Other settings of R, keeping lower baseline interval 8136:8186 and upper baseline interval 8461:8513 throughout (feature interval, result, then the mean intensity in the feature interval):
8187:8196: 0.041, 11.4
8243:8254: -0.004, 11.7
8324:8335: -0.011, 11.4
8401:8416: 0.005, 11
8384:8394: 0.021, 10.9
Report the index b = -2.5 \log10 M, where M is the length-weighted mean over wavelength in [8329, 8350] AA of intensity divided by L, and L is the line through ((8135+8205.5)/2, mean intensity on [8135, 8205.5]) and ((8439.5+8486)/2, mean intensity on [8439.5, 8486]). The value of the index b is -0.02 mag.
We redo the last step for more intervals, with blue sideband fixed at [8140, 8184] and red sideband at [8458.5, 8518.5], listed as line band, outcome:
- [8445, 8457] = 0.006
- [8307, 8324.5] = 0.001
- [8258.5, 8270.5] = -0.026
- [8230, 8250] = -0.010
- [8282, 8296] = -0.046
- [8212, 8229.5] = 0.014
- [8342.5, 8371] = -0.005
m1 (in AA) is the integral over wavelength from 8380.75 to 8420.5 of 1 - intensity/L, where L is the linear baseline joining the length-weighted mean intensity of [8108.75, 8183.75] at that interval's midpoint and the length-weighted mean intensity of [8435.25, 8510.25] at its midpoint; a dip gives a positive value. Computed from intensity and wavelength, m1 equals 0.31 AA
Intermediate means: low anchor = 11.9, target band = 10.9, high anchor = 10.8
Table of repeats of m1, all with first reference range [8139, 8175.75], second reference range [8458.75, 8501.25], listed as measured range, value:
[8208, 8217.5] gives 0.1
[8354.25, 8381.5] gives 0.1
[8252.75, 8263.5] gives -0.1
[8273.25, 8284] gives -0.1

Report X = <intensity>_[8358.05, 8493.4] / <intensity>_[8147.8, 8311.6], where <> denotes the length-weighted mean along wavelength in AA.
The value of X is 0.93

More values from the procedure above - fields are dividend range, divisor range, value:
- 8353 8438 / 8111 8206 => 0.93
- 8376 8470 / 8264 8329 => 0.93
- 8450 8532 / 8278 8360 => 0.94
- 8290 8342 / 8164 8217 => 0.99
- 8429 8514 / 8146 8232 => 0.92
